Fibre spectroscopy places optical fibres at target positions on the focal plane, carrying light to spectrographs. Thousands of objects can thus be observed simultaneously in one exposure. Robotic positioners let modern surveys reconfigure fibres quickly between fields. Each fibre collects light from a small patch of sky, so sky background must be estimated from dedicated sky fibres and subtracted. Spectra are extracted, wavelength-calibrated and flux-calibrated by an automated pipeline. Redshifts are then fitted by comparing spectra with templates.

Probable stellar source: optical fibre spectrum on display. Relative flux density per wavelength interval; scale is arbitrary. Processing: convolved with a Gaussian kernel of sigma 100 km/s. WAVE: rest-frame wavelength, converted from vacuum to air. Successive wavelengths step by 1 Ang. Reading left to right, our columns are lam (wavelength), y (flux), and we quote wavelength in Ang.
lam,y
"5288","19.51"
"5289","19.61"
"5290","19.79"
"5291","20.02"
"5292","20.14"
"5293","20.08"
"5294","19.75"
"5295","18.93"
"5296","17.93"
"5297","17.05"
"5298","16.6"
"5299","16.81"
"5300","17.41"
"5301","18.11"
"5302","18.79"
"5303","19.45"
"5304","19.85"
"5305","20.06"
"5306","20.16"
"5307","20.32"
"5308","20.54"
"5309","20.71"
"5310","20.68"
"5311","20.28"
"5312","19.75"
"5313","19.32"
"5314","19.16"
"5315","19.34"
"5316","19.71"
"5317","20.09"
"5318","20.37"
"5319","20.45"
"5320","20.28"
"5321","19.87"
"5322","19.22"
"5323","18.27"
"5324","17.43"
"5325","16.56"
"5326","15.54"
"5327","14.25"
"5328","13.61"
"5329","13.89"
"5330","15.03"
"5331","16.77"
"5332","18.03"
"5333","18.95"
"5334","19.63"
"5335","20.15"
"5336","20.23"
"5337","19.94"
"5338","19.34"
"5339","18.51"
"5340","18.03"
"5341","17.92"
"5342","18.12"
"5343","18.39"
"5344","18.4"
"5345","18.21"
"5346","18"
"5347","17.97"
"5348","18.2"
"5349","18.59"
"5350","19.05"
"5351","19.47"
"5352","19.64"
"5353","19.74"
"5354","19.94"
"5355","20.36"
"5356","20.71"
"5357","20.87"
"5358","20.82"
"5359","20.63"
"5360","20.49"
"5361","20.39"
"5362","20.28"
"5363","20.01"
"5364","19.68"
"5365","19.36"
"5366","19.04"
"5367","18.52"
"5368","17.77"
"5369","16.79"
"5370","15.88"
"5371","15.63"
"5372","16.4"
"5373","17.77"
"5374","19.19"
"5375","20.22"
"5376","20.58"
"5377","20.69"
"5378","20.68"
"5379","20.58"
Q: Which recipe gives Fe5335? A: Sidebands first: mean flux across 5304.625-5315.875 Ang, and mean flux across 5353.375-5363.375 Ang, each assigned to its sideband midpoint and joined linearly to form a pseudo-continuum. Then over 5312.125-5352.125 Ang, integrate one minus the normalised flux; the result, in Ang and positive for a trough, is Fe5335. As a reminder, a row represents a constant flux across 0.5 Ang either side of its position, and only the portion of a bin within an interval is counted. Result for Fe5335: 3.7 Ang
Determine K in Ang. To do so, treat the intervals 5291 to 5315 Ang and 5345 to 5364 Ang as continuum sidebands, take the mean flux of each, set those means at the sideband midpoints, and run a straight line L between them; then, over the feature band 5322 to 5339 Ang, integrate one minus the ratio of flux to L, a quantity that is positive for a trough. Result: 1.8 Ang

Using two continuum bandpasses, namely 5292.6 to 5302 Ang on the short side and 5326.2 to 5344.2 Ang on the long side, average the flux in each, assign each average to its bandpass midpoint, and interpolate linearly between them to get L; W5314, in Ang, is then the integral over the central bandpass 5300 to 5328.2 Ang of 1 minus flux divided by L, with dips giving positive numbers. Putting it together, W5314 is -1.8 Ang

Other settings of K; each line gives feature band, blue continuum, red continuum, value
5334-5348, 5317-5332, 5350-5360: 0.1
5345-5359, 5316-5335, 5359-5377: -0.8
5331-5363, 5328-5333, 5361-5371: -4.0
